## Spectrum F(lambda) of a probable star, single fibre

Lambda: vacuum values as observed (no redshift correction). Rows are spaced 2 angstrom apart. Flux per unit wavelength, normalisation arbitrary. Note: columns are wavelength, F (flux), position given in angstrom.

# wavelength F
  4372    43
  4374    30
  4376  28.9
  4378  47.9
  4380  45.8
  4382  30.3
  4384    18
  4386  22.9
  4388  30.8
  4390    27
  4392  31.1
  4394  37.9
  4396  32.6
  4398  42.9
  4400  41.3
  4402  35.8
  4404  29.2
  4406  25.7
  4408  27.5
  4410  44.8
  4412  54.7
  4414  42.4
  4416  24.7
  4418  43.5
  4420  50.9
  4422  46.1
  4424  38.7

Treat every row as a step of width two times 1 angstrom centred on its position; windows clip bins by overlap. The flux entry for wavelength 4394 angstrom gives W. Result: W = 37.9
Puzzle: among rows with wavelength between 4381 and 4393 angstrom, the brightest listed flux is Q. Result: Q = 31.1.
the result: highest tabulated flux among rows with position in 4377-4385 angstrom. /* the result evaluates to 47.9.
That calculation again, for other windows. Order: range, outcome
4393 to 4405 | 42.9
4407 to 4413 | 54.7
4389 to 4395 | 37.9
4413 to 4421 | 50.9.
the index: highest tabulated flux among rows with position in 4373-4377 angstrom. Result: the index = 30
